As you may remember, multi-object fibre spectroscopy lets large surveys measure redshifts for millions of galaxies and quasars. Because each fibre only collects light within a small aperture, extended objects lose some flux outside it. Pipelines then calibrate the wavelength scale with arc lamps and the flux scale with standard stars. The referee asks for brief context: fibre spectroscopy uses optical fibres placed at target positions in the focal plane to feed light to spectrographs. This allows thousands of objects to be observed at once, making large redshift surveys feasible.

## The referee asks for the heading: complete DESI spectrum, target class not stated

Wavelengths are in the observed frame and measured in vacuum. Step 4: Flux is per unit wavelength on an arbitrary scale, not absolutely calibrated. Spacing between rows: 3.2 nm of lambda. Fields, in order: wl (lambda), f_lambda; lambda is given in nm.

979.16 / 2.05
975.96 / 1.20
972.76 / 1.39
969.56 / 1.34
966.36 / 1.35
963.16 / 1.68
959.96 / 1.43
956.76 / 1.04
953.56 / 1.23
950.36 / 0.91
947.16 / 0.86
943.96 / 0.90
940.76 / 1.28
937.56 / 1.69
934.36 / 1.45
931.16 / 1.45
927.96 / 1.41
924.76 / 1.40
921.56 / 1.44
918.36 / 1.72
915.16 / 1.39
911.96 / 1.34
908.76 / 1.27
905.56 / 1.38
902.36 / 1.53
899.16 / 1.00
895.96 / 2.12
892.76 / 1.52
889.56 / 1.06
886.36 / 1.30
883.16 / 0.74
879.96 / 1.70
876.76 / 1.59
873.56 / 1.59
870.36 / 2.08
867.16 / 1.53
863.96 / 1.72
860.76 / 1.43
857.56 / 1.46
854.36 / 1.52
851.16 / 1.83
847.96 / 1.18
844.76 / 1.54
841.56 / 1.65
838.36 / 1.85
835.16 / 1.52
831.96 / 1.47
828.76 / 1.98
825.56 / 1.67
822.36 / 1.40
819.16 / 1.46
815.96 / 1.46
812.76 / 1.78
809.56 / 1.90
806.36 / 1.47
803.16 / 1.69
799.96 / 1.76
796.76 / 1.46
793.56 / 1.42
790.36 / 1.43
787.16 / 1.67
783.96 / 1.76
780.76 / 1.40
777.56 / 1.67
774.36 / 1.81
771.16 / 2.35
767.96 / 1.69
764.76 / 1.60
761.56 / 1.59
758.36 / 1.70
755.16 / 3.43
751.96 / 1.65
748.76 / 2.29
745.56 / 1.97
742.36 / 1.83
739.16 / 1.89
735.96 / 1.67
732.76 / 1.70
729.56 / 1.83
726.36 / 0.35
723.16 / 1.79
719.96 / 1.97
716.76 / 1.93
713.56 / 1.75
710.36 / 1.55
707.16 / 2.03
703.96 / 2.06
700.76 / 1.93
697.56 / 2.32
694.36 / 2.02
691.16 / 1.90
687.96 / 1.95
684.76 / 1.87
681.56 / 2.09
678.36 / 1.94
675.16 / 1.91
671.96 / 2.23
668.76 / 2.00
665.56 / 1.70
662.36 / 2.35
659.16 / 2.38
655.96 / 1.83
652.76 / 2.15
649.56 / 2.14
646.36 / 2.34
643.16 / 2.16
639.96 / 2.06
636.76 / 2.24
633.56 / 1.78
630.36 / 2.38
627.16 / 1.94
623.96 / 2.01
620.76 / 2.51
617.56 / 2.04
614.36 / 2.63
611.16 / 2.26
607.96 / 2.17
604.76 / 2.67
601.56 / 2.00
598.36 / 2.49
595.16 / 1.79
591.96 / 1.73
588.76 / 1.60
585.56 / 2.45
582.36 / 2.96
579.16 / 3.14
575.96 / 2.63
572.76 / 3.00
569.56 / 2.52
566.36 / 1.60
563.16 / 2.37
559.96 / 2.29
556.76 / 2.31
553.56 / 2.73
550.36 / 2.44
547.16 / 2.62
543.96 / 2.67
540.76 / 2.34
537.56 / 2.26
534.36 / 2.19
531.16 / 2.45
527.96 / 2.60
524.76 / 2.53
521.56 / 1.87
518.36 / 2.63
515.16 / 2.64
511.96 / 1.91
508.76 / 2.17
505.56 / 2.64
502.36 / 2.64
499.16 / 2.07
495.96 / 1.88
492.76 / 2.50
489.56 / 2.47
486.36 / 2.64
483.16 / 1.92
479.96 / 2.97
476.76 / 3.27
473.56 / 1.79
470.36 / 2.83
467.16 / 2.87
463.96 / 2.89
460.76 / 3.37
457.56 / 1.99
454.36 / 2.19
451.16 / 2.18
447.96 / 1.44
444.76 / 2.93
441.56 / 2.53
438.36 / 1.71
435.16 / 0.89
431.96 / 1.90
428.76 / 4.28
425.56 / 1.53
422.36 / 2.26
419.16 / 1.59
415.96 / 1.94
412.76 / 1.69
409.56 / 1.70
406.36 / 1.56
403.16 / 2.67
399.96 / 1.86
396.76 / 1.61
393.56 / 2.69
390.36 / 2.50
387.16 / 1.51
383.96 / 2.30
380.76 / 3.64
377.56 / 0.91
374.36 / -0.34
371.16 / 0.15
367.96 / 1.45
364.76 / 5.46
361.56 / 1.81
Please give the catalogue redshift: 0.15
